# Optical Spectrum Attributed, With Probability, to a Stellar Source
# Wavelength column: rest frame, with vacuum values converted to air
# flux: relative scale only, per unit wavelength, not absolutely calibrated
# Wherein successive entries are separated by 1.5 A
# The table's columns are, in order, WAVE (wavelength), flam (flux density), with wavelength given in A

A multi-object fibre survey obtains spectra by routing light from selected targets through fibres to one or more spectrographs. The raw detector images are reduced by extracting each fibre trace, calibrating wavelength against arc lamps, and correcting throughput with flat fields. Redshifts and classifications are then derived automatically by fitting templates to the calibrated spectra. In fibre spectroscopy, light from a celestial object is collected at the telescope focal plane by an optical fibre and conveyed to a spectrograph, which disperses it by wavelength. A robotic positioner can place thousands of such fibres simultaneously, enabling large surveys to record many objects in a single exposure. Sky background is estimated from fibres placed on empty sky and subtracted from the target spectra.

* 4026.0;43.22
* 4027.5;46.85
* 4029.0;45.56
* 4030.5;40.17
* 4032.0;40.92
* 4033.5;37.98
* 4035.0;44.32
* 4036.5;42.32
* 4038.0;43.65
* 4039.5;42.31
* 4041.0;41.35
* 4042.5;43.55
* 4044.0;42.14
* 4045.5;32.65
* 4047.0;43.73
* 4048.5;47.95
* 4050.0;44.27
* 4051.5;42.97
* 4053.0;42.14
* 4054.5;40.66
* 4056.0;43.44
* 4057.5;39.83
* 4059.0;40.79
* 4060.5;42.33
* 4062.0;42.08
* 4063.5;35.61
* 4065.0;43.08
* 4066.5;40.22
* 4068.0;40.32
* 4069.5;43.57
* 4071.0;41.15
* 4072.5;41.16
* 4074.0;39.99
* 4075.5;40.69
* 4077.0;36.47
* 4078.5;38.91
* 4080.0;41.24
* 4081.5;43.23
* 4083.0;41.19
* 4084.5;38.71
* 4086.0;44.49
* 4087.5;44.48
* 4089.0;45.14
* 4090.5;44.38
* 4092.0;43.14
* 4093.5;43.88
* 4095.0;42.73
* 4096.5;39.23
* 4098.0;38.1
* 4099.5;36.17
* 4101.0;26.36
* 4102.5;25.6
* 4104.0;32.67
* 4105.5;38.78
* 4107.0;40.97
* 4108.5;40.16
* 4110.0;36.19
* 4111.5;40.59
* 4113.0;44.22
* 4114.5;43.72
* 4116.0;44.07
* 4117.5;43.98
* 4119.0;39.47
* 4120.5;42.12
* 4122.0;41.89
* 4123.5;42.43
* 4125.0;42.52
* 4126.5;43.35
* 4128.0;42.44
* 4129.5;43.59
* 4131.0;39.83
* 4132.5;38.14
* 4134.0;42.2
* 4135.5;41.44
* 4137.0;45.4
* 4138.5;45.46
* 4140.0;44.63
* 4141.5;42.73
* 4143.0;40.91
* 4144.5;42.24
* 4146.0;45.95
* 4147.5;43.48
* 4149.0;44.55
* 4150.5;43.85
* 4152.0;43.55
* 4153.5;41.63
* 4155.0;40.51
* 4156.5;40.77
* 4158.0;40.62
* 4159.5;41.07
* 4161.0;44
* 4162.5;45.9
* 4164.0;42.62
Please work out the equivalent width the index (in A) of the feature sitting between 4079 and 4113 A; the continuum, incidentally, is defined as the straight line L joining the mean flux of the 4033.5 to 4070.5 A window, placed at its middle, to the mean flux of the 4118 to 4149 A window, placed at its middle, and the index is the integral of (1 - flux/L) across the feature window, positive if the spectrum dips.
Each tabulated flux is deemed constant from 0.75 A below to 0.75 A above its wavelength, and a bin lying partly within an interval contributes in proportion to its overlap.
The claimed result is 2.2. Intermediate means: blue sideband 41.8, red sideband 42.6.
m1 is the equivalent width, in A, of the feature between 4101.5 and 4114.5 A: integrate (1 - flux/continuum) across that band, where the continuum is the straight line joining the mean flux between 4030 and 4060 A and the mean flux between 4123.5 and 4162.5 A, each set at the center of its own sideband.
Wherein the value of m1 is 1.5 A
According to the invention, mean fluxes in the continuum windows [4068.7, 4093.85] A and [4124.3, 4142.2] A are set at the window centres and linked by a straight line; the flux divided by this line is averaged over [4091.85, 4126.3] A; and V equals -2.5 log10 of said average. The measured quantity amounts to 0.073 mag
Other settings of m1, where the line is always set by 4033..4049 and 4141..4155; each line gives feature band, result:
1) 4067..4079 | 0.6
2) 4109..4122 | 0.3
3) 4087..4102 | 0.9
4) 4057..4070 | 0.4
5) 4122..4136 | 0.4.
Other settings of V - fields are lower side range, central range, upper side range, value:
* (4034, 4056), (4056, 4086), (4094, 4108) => -0.04 mag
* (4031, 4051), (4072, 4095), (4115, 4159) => 0.01 mag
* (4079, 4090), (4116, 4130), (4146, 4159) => 0.00 mag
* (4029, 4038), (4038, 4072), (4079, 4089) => 0.01 mag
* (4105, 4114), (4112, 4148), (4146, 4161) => -0.04 mag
